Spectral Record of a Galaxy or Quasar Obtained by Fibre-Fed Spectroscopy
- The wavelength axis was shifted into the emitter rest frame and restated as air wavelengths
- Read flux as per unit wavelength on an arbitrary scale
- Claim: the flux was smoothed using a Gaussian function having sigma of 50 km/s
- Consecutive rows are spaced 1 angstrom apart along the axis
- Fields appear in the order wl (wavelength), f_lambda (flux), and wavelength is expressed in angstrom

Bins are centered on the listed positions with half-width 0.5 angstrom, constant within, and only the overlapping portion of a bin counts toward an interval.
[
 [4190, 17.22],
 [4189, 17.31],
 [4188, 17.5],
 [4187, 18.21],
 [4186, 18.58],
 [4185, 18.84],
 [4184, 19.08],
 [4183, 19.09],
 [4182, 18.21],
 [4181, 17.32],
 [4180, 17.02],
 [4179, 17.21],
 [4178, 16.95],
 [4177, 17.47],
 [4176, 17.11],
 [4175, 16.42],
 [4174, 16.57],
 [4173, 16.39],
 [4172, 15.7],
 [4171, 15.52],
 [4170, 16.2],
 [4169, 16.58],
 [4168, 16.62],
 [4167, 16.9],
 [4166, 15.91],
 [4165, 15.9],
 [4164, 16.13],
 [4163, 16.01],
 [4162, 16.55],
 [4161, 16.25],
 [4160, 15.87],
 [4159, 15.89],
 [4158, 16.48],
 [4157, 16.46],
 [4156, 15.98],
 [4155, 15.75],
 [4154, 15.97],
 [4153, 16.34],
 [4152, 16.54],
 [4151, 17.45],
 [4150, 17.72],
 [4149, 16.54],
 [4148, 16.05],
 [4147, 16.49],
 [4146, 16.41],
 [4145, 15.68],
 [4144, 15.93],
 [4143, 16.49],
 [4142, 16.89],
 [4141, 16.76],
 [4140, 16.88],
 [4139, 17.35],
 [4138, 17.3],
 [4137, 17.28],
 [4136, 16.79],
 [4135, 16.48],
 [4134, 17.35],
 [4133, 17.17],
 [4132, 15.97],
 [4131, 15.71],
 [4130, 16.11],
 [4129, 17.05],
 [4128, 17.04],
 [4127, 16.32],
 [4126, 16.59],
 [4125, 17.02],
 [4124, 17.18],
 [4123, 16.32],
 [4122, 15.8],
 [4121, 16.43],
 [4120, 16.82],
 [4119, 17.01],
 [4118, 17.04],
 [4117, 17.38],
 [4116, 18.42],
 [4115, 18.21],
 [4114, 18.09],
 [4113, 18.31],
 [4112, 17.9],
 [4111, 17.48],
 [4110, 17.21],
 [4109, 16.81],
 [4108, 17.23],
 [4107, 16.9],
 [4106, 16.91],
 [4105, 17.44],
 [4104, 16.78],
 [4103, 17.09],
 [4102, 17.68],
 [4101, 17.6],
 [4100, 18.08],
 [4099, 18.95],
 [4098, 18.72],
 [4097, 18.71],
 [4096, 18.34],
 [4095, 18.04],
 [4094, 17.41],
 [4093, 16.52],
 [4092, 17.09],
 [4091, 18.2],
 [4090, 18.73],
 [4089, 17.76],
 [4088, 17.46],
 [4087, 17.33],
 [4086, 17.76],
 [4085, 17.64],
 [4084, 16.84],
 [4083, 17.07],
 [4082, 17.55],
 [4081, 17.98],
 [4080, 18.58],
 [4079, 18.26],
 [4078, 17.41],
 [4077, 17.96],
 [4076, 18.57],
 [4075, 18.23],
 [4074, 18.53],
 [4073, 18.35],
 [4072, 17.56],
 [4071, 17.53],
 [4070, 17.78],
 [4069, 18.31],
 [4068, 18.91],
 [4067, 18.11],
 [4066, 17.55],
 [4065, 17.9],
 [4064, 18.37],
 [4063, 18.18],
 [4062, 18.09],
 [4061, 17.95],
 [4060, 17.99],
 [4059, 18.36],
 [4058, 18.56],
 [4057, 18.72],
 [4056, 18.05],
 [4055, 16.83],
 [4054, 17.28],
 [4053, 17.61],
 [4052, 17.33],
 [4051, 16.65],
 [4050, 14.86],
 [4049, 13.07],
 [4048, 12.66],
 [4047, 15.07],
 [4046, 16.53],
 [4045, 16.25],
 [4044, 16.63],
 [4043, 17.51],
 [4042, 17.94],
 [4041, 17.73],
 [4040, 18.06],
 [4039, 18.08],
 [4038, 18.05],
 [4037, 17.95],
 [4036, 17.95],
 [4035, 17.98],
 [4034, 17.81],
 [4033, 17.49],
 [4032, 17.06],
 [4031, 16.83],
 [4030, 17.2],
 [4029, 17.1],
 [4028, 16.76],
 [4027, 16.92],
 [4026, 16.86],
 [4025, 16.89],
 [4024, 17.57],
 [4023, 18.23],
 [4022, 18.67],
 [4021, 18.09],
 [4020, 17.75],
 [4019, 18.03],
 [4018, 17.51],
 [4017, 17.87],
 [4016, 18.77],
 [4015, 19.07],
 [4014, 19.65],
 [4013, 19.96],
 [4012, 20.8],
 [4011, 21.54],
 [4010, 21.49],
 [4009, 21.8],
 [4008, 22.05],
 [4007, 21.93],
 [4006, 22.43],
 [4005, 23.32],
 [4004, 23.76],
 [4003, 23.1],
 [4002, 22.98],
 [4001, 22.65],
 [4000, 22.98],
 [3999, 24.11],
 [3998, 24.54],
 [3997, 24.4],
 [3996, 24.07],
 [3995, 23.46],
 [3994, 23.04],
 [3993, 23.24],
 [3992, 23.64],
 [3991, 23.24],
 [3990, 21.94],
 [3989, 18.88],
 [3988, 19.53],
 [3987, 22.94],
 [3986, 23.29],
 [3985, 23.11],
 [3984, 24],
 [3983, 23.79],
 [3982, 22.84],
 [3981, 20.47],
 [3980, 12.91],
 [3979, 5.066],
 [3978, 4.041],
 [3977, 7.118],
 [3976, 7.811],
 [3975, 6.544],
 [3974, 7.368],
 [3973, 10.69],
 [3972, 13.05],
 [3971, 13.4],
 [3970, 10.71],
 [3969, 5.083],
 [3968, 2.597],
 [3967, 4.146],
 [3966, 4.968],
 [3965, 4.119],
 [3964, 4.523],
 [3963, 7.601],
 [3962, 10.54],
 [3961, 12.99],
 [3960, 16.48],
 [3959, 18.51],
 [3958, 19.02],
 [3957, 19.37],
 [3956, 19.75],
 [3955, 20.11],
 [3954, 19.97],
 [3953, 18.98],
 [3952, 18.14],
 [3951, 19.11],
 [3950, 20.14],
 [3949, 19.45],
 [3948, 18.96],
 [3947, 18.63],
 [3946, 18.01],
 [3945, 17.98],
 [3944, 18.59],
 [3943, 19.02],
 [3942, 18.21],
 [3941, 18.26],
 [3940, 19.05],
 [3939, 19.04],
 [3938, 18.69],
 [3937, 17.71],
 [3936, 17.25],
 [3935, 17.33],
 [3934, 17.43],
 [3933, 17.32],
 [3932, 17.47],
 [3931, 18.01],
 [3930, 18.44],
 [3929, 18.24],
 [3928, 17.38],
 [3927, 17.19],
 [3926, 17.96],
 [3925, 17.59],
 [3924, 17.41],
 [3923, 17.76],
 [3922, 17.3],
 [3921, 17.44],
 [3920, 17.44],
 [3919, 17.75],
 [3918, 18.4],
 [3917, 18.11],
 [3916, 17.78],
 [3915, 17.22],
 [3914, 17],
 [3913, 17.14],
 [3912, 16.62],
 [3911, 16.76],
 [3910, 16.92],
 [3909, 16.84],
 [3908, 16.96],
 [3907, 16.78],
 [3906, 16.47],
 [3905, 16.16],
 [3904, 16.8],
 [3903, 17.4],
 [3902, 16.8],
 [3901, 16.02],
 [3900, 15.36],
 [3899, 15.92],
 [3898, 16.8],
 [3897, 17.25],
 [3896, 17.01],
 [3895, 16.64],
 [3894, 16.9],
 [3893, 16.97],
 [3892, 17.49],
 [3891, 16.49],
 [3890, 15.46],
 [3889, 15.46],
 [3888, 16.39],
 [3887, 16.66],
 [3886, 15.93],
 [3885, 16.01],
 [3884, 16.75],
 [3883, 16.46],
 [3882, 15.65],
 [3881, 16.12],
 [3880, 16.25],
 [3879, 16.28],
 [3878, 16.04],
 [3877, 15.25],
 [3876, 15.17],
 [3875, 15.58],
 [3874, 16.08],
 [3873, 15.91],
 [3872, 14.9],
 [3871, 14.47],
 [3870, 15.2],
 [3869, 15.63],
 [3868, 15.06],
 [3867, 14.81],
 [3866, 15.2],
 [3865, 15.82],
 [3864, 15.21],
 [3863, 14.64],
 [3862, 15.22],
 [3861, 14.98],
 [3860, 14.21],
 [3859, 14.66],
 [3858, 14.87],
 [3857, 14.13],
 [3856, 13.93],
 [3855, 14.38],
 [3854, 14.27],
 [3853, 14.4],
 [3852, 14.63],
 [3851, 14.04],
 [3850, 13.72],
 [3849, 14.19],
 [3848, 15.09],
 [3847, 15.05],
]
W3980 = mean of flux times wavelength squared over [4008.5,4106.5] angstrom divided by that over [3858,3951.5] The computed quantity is 1.1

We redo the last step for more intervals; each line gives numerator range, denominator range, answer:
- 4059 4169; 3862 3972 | 1.18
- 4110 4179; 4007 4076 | 0.98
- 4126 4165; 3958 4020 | 1.04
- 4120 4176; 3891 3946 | 1.06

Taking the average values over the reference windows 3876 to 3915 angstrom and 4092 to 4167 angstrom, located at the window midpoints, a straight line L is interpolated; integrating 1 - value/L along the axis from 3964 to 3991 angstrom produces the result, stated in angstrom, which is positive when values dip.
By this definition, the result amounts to 5.7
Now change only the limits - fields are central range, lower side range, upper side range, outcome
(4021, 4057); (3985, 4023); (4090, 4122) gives 5.54 angstrom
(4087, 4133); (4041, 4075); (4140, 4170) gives -1.41 angstrom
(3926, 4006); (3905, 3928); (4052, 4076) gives 1.57 angstrom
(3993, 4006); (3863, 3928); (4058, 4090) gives -4.61 angstrom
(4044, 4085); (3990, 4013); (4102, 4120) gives 4.70 angstrom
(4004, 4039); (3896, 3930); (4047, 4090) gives -2.91 angstrom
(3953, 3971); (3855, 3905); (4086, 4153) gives 4.66 angstrom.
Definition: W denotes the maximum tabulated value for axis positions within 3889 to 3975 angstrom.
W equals 20.14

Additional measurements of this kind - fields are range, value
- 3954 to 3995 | 24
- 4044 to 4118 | 18.95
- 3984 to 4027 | 24.54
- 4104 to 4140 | 18.42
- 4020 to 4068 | 18.91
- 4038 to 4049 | 18.08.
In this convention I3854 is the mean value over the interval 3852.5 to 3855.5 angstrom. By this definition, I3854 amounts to 14.4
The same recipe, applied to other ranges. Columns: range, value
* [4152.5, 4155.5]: 16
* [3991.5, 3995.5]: 23.3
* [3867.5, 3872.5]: 15.1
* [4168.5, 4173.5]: 16.1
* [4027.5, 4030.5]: 17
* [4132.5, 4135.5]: 17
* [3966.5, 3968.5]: 3.37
